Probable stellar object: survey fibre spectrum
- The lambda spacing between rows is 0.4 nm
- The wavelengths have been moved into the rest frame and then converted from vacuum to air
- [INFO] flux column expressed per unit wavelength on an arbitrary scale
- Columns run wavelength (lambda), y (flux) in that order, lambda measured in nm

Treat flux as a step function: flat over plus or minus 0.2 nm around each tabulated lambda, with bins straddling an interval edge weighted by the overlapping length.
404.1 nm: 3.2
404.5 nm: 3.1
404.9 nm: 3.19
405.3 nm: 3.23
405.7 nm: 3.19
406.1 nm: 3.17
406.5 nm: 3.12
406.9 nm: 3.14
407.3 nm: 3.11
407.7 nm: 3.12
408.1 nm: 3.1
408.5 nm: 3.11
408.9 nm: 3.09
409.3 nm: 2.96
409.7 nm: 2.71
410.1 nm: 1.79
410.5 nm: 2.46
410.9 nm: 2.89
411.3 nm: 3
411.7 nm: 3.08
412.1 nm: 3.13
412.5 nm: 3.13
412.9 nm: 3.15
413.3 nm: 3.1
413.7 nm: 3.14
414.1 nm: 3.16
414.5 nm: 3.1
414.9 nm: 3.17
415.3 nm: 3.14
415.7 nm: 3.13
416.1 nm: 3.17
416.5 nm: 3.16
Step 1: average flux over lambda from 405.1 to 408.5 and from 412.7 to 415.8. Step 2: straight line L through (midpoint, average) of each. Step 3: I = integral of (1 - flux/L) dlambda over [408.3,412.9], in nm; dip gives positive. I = 0.41 nm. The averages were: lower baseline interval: 3.15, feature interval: 2.86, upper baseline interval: 3.14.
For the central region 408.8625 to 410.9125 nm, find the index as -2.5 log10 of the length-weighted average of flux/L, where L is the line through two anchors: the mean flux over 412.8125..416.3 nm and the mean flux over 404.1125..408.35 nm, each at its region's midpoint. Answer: 0.21 mag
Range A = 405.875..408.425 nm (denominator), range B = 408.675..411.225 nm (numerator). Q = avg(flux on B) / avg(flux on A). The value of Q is 0.85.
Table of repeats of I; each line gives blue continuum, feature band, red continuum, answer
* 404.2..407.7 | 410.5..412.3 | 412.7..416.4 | 0.11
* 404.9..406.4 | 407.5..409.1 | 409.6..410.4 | -0.31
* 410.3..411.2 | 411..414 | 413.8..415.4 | -0.20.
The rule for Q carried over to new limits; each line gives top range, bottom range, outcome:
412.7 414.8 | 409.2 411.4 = 1.20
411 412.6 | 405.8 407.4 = 0.98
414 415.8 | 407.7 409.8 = 1.04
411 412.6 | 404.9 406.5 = 0.96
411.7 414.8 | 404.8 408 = 0.99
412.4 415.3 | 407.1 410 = 1.05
